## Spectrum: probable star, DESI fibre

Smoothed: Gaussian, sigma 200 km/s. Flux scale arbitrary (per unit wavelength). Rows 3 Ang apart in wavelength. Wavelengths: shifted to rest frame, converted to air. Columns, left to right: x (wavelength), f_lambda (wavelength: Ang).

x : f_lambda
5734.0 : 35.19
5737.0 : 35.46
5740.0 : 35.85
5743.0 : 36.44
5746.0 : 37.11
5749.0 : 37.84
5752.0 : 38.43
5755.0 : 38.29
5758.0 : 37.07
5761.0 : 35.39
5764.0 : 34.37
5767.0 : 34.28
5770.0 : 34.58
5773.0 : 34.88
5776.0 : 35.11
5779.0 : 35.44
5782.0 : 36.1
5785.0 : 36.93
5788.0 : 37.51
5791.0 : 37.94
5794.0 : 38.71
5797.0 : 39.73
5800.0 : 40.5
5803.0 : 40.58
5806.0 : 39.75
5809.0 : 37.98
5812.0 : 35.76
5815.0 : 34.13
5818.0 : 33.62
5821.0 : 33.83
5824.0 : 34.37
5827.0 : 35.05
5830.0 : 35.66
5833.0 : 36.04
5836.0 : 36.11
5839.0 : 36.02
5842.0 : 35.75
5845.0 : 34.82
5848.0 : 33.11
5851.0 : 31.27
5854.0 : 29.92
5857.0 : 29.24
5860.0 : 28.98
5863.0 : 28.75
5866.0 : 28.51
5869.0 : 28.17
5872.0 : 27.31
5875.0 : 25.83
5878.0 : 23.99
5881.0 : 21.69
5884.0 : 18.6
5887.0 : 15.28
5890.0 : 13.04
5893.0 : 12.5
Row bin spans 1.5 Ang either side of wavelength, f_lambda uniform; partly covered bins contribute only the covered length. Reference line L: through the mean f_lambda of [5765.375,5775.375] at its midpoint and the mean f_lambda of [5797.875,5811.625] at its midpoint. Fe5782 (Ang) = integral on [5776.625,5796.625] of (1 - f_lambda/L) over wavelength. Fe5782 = -0.2 Ang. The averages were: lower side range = 34.6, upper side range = 39.4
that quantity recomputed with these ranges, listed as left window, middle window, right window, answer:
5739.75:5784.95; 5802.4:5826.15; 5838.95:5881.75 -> -2.5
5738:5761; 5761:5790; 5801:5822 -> 1.1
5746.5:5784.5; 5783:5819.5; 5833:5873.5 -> -3.8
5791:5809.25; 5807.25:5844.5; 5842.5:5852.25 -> 0.8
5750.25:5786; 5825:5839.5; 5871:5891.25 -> -4.5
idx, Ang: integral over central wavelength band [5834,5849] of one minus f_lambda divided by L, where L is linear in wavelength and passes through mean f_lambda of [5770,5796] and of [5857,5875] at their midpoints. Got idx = -2.25 Ang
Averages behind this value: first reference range 36.5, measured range 35.3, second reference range 28.2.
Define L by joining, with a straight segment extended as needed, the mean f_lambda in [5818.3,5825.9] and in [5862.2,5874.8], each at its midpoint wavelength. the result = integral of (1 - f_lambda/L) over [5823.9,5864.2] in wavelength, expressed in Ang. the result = -2.6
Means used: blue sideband 34.1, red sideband 27.9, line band 33.2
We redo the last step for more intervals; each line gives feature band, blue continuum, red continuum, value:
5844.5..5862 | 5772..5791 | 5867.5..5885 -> -2.3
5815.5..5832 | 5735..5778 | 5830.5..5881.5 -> -1.1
